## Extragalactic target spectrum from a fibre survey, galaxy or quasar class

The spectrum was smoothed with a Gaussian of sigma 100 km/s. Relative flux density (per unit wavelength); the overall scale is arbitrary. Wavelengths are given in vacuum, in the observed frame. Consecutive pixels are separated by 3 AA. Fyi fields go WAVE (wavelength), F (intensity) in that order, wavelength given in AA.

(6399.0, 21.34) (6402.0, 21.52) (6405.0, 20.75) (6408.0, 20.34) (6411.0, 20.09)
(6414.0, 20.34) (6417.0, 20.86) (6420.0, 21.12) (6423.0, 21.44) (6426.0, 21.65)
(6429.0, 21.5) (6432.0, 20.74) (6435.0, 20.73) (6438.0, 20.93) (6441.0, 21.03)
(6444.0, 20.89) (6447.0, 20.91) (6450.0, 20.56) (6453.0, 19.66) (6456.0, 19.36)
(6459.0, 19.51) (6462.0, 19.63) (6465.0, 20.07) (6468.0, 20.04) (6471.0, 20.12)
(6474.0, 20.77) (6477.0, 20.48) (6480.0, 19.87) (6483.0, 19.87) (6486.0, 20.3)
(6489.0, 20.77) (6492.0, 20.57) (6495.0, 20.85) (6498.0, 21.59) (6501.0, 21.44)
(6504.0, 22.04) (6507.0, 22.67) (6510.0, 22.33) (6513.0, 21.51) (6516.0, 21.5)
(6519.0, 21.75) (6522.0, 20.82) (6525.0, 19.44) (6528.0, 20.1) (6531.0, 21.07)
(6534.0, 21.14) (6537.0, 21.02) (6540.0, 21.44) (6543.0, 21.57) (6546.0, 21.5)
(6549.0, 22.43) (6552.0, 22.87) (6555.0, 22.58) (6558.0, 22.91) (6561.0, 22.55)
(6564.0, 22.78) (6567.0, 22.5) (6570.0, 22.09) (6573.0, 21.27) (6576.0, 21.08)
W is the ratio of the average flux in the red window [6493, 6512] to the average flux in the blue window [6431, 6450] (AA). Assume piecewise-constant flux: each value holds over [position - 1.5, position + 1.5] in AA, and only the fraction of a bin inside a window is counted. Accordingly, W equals 1.0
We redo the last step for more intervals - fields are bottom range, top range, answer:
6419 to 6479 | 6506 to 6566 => 1.06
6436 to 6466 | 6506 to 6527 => 1.05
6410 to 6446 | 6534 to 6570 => 1.06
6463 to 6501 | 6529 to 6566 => 1.07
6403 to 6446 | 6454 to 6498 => 0.97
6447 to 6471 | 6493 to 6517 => 1.09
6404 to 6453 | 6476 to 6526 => 1.01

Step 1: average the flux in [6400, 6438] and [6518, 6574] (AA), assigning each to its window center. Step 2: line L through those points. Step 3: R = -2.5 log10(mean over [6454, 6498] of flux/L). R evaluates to 0.06 mag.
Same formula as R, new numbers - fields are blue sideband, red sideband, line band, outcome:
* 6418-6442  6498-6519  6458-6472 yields 0.08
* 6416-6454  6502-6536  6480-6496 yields 0.04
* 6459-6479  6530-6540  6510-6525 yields -0.02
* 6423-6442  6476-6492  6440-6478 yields 0.03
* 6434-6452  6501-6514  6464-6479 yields 0.06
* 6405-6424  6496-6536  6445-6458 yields 0.04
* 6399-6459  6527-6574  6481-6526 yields 0.01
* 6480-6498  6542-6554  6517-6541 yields 0.04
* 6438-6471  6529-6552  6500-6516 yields -0.05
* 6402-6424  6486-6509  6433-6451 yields 0.01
